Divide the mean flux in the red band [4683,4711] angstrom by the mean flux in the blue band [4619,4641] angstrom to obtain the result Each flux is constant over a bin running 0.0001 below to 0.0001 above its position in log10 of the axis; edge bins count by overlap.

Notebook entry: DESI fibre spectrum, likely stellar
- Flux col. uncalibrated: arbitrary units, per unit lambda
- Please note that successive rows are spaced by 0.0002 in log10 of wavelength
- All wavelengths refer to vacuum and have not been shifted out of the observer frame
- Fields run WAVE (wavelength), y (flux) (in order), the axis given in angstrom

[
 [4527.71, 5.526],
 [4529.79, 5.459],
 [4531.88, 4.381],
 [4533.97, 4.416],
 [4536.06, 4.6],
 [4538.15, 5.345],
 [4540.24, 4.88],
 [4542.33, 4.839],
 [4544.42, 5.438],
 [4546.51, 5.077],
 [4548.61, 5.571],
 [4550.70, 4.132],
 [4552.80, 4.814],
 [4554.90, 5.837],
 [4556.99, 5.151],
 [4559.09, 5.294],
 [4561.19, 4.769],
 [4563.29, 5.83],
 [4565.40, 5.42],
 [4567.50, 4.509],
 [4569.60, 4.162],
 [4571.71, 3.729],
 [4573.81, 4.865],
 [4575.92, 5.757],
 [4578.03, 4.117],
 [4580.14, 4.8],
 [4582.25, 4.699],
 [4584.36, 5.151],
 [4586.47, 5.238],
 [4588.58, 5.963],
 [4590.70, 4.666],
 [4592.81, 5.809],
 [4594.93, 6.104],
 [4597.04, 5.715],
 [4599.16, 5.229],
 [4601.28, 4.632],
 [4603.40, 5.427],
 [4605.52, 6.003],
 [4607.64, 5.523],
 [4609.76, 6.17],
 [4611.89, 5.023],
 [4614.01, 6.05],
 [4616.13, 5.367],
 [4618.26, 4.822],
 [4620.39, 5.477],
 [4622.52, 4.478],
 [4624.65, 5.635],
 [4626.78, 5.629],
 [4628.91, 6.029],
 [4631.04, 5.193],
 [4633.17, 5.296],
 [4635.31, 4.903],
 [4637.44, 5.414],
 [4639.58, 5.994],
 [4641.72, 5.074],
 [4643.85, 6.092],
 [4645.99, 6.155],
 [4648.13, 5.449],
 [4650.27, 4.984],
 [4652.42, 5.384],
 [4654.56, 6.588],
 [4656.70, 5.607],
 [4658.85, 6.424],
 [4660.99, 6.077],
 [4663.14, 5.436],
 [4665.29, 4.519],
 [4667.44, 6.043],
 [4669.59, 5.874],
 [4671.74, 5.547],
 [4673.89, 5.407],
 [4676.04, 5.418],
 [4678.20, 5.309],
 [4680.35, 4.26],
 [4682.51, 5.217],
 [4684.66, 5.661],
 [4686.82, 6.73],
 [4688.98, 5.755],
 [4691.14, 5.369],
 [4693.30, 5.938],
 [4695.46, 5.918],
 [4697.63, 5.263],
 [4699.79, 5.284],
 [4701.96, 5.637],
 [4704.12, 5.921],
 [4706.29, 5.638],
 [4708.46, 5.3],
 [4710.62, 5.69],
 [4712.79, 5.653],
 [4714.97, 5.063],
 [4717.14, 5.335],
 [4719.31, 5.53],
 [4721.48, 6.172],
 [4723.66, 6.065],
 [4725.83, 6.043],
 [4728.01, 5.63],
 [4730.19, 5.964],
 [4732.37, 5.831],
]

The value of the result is 1.06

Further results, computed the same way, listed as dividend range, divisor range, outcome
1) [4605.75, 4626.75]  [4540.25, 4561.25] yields 1.06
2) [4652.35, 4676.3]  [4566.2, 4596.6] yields 1.15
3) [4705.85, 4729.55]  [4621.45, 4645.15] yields 1.04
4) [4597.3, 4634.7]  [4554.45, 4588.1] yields 1.09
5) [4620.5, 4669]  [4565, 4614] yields 1.07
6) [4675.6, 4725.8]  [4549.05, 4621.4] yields 1.08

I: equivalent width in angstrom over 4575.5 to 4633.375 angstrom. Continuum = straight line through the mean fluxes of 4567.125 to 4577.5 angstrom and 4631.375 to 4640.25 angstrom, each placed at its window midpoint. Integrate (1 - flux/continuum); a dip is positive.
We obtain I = -4.4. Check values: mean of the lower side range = 4.59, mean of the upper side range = 5.36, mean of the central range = 5.35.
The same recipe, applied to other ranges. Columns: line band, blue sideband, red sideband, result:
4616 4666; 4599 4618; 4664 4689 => -0.4 angstrom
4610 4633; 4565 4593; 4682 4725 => -1.1 angstrom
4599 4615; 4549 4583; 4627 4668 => -0.8 angstrom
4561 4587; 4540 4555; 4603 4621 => 2.0 angstrom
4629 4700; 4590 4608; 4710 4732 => 0.4 angstrom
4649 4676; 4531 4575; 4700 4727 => -1.1 angstrom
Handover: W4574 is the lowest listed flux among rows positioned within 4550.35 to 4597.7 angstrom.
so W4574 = 3.729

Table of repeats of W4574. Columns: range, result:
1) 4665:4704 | 4.26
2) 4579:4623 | 4.478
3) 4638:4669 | 4.519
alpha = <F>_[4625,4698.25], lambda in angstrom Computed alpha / 5.59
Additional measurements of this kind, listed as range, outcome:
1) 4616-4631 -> 5.33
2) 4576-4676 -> 5.46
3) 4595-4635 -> 5.43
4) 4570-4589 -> 4.86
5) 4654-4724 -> 5.61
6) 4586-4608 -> 5.49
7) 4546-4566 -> 5.19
